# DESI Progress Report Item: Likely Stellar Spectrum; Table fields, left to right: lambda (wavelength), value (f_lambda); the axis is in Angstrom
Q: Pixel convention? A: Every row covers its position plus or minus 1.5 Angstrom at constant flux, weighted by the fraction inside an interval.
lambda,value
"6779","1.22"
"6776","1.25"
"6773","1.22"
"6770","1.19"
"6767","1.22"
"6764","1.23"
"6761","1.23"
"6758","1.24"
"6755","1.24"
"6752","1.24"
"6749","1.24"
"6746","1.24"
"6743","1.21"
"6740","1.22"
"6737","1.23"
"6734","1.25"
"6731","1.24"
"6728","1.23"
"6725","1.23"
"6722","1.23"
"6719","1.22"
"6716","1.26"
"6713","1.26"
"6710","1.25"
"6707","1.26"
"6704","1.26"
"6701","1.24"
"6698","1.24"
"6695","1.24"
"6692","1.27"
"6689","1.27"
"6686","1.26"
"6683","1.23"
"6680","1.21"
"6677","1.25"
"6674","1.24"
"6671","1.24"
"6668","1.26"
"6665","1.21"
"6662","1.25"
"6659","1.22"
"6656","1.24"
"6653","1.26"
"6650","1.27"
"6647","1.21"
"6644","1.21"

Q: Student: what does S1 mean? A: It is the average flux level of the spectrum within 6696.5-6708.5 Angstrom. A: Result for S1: 1.25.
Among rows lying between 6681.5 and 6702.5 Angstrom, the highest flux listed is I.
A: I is 1.27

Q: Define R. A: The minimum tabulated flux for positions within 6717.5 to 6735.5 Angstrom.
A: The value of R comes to 1.22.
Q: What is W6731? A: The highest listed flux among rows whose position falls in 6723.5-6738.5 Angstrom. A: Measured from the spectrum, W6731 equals 1.25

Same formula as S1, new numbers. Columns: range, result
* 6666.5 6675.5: 1.25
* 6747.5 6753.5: 1.24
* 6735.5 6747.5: 1.22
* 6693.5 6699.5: 1.24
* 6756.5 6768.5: 1.23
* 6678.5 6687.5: 1.23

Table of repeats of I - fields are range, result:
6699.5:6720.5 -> 1.26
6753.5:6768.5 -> 1.24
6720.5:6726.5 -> 1.23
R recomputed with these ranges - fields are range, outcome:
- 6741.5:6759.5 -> 1.21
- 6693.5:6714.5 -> 1.24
